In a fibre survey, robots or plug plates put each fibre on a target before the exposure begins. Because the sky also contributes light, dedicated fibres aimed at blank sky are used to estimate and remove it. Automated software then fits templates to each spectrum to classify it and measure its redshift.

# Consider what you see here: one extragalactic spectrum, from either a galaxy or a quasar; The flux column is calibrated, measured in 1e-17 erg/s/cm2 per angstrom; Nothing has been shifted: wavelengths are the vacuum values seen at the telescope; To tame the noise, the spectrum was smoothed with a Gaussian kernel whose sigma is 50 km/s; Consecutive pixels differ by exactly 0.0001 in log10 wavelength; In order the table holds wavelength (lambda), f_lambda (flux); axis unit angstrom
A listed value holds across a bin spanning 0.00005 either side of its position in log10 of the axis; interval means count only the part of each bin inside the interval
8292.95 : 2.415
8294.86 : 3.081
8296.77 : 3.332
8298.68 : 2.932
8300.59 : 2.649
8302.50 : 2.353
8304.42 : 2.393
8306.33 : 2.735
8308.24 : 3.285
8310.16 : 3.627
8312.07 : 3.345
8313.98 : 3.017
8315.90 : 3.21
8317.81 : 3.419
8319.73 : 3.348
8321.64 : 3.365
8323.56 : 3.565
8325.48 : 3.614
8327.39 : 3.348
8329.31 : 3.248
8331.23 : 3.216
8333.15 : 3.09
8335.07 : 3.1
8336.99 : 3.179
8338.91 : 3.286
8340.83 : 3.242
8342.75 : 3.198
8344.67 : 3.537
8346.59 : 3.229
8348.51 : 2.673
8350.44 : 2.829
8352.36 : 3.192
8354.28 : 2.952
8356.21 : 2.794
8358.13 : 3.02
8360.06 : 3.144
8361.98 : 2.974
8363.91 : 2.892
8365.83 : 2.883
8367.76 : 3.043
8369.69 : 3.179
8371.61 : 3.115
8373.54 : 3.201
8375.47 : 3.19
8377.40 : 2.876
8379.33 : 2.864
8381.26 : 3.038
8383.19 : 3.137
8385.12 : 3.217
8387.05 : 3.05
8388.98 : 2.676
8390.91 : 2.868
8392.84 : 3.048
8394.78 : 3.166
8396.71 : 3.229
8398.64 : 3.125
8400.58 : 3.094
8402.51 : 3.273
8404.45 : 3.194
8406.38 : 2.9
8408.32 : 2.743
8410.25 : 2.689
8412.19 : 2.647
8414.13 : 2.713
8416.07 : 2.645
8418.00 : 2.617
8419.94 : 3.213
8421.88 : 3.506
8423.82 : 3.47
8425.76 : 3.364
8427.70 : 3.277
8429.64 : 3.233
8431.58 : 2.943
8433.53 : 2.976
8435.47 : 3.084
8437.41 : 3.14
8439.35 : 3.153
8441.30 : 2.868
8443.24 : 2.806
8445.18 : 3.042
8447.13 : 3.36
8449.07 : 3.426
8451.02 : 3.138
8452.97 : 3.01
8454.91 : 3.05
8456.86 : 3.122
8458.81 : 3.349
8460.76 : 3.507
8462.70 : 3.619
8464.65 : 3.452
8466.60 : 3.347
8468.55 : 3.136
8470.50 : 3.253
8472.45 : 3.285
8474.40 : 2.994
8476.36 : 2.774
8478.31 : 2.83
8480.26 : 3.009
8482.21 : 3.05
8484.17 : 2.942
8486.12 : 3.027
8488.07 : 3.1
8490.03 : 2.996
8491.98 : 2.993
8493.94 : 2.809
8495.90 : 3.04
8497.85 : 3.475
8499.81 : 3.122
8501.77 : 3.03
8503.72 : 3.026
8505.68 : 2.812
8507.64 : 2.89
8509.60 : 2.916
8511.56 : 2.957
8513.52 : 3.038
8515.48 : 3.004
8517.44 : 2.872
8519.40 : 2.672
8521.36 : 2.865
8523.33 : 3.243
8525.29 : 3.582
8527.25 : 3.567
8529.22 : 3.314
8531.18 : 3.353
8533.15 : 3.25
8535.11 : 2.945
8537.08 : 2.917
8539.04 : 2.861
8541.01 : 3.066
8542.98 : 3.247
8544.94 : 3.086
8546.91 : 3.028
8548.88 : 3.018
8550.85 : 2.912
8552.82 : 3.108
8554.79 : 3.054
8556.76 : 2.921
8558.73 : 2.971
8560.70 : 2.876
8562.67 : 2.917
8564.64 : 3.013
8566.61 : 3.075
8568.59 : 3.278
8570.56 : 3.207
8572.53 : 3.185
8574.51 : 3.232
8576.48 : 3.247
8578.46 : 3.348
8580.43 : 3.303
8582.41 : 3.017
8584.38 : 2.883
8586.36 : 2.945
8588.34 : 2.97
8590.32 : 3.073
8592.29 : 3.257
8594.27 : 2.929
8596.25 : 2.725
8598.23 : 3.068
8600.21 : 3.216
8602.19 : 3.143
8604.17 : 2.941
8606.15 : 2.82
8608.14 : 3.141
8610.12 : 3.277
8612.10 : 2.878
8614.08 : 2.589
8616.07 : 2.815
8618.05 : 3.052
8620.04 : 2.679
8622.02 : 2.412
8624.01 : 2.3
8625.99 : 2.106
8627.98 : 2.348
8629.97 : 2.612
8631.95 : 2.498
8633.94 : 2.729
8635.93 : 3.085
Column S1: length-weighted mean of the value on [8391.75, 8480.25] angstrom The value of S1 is 3.11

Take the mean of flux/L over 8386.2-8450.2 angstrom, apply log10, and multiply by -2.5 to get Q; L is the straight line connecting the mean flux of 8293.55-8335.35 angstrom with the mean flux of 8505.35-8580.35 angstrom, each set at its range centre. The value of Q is 0.024 mag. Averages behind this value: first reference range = 3.14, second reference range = 3.08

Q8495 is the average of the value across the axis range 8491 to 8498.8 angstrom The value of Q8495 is 3.08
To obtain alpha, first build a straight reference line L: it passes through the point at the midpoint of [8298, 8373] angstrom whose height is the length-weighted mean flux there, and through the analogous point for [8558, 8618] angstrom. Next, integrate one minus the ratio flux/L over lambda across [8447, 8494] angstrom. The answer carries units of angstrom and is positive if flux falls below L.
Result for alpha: -1.1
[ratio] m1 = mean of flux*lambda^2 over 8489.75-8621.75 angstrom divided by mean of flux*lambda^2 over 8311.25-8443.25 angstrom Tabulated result 1.0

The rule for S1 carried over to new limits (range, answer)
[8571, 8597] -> 3.09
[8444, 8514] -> 3.11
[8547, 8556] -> 3.02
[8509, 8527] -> 3.04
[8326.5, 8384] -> 3.09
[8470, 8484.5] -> 3.01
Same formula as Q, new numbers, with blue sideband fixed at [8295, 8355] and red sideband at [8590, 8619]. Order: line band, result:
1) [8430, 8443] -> 0.02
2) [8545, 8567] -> 0.01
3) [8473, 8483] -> 0.04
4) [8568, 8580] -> -0.08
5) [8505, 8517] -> 0.04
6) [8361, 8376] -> 0.02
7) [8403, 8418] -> 0.11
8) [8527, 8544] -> -0.04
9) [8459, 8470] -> -0.11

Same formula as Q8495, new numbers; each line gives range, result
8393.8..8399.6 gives 3.17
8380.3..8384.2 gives 3.09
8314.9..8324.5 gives 3.38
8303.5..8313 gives 3.08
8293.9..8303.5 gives 2.87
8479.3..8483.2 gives 3.03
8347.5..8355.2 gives 2.91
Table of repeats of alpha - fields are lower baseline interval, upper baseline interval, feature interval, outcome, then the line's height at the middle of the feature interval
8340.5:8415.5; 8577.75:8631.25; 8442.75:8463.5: -1.8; 2.97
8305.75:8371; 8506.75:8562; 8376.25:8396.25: 0.9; 3.14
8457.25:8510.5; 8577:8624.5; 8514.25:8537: -0.7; 3.05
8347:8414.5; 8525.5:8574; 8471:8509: 0.6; 3.06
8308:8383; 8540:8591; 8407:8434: 1.1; 3.13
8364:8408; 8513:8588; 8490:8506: 0.2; 3.08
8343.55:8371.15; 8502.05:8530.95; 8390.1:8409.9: -0.1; 3.04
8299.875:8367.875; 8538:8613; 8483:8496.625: 0.4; 3.08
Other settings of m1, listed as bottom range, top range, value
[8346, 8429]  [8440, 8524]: 1.04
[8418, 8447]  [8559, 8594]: 1.02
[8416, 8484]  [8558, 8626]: 0.98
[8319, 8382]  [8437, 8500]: 1.03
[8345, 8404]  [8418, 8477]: 1.07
